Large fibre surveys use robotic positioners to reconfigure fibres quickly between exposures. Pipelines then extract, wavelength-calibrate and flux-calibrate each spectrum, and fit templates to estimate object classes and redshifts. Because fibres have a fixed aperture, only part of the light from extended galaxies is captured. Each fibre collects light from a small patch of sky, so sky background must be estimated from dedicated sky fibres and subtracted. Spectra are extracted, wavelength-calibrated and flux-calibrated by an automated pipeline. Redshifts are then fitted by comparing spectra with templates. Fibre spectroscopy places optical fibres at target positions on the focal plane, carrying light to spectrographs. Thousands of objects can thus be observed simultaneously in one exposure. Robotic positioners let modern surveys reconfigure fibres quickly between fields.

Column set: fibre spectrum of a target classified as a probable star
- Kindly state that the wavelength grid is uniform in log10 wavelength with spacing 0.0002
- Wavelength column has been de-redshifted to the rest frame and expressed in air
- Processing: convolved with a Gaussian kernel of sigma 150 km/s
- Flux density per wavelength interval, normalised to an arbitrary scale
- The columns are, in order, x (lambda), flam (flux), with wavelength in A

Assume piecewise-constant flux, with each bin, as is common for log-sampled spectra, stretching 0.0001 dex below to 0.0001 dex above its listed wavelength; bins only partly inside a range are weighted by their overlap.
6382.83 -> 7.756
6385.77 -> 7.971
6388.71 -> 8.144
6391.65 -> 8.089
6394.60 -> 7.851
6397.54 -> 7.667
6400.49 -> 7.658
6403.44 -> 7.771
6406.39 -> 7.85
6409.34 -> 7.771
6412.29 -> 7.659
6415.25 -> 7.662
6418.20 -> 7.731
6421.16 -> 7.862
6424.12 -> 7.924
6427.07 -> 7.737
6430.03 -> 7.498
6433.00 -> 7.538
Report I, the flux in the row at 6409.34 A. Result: 7.771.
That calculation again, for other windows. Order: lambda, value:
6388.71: 8.144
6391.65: 8.089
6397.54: 7.667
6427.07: 7.737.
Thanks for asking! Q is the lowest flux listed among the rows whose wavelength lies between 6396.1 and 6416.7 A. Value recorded 7.658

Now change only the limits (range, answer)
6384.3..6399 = 7.667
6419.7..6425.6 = 7.862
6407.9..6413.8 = 7.659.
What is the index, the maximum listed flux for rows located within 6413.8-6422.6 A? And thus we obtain 7.862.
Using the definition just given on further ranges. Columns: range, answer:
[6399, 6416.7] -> 7.85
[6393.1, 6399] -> 7.851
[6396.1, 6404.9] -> 7.771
